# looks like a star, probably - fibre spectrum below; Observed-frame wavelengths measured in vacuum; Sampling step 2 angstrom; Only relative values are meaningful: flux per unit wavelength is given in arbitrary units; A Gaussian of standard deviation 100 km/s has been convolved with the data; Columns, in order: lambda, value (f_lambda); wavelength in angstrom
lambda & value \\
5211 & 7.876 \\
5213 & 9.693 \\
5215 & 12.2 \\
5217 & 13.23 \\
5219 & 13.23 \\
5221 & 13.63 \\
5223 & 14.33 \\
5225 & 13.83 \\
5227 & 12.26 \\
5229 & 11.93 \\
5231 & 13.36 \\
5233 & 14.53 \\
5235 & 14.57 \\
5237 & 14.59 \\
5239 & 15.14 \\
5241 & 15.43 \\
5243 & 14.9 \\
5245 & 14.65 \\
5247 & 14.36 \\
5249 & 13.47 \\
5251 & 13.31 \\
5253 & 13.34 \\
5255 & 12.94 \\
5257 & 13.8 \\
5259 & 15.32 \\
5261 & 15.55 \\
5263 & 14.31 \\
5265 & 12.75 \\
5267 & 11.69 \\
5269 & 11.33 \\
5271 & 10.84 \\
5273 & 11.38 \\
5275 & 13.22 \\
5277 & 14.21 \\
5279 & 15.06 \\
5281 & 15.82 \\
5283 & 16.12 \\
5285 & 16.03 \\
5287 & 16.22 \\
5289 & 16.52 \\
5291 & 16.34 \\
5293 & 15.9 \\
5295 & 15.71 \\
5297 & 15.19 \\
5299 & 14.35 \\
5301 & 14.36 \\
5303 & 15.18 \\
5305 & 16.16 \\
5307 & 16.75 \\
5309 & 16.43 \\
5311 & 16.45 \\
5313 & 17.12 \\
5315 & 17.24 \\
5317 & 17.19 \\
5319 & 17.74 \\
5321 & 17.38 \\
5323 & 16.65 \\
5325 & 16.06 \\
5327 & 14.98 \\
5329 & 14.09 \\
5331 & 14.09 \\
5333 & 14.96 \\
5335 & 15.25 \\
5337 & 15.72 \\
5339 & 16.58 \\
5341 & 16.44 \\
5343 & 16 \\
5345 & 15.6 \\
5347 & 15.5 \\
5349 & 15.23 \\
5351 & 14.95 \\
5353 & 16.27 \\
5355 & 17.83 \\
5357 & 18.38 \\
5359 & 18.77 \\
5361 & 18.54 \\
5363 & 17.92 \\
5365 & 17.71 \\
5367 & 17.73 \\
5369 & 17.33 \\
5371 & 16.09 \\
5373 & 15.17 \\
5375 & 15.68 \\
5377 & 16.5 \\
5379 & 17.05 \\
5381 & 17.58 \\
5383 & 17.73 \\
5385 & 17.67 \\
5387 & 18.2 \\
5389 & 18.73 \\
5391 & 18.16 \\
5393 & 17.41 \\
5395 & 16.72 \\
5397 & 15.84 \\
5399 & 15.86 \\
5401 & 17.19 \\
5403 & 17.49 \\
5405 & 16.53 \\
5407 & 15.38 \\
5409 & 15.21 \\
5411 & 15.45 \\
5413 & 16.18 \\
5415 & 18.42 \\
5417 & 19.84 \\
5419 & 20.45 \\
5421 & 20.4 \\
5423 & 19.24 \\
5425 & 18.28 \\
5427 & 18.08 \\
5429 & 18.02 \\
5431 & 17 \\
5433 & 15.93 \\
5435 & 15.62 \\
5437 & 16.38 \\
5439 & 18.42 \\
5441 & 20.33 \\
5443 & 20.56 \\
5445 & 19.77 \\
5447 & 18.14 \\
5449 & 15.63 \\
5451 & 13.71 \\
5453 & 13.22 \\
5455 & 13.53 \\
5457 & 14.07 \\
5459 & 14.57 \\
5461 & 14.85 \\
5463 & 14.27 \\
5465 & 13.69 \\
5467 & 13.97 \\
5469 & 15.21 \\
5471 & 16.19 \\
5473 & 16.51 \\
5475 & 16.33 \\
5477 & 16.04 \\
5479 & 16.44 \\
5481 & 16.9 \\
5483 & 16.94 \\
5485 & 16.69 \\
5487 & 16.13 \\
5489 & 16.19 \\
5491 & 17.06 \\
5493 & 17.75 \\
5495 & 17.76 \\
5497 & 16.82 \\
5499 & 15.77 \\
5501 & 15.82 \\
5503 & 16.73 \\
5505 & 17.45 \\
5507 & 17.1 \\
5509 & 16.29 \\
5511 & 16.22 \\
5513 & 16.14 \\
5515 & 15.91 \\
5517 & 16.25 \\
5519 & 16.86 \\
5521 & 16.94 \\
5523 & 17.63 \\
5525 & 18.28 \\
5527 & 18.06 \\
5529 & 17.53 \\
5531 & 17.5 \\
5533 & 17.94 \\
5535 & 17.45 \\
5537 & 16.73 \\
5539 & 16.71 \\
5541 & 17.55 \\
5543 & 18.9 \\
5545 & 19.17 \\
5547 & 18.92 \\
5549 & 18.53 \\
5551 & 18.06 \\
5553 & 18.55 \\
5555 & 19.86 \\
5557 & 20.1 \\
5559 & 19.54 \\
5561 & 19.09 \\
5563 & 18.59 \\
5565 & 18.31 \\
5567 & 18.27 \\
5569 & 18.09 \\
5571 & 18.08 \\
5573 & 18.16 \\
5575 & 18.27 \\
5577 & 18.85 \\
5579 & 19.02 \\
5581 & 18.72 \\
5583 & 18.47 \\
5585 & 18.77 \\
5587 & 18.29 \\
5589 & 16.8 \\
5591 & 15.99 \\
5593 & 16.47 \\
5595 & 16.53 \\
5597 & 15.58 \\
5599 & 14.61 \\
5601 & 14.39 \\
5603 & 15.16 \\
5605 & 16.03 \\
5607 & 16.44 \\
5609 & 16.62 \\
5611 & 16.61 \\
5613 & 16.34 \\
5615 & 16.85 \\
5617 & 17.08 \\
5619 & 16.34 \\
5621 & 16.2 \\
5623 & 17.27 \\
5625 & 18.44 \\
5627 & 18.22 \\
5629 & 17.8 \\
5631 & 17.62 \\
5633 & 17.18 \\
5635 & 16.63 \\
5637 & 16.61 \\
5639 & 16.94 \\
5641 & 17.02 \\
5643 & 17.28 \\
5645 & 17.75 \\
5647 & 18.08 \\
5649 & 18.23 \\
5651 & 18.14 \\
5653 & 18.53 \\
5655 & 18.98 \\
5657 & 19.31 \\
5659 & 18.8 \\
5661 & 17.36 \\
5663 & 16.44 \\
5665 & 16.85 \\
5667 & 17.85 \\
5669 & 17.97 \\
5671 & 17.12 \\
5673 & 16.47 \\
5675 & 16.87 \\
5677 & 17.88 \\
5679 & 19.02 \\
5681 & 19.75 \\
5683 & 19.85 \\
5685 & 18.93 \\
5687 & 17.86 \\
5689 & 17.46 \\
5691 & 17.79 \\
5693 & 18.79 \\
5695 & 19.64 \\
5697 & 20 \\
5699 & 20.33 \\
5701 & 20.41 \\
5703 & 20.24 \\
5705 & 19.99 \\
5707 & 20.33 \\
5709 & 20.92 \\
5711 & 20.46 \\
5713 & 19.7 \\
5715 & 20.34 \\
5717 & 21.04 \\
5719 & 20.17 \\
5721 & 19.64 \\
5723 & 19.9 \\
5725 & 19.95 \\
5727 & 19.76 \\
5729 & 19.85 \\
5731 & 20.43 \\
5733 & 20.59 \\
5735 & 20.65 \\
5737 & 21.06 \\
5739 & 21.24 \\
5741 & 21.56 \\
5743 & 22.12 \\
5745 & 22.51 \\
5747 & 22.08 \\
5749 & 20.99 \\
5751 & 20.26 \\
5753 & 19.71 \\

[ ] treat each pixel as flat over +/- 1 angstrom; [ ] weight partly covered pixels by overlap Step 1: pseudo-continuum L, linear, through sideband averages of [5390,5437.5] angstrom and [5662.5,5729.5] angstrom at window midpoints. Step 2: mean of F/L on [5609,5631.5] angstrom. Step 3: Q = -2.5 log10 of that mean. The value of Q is 0.09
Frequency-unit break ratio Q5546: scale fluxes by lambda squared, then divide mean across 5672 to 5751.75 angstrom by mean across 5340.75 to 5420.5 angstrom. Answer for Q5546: 1.32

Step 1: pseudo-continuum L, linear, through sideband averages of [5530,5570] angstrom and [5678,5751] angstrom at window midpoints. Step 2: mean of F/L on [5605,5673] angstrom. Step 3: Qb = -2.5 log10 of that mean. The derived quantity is 0.12 mag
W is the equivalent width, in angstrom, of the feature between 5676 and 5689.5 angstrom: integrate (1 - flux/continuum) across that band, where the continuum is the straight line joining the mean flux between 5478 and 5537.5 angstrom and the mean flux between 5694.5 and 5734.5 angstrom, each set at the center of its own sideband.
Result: 0.7 angstrom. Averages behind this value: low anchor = 16.9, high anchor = 20.2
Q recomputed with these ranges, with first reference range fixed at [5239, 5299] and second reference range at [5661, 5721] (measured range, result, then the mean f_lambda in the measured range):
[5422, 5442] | -0.103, 17.7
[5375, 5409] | -0.089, 17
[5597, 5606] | 0.189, 15.1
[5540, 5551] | -0.072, 18.6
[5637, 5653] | 0.050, 17.6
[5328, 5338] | 0.017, 14.8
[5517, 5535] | -0.022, 17.5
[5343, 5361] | -0.094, 16.6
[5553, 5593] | -0.046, 18.4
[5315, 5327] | -0.133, 16.9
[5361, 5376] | -0.100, 16.9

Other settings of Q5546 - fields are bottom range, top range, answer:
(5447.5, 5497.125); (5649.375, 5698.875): 1.26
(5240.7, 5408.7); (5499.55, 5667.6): 1.22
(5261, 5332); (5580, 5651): 1.26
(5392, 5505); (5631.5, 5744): 1.24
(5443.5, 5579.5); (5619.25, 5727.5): 1.15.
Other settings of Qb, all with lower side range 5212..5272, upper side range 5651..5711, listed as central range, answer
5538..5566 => -0.09 mag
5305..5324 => -0.18 mag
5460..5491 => 0.03 mag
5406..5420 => -0.12 mag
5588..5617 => 0.11 mag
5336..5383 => -0.13 mag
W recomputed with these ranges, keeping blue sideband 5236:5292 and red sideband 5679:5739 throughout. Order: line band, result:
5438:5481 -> 1.8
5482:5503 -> 0.5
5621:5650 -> 2.3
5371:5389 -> -1.5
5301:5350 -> -3.2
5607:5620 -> 1.4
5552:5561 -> -0.8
